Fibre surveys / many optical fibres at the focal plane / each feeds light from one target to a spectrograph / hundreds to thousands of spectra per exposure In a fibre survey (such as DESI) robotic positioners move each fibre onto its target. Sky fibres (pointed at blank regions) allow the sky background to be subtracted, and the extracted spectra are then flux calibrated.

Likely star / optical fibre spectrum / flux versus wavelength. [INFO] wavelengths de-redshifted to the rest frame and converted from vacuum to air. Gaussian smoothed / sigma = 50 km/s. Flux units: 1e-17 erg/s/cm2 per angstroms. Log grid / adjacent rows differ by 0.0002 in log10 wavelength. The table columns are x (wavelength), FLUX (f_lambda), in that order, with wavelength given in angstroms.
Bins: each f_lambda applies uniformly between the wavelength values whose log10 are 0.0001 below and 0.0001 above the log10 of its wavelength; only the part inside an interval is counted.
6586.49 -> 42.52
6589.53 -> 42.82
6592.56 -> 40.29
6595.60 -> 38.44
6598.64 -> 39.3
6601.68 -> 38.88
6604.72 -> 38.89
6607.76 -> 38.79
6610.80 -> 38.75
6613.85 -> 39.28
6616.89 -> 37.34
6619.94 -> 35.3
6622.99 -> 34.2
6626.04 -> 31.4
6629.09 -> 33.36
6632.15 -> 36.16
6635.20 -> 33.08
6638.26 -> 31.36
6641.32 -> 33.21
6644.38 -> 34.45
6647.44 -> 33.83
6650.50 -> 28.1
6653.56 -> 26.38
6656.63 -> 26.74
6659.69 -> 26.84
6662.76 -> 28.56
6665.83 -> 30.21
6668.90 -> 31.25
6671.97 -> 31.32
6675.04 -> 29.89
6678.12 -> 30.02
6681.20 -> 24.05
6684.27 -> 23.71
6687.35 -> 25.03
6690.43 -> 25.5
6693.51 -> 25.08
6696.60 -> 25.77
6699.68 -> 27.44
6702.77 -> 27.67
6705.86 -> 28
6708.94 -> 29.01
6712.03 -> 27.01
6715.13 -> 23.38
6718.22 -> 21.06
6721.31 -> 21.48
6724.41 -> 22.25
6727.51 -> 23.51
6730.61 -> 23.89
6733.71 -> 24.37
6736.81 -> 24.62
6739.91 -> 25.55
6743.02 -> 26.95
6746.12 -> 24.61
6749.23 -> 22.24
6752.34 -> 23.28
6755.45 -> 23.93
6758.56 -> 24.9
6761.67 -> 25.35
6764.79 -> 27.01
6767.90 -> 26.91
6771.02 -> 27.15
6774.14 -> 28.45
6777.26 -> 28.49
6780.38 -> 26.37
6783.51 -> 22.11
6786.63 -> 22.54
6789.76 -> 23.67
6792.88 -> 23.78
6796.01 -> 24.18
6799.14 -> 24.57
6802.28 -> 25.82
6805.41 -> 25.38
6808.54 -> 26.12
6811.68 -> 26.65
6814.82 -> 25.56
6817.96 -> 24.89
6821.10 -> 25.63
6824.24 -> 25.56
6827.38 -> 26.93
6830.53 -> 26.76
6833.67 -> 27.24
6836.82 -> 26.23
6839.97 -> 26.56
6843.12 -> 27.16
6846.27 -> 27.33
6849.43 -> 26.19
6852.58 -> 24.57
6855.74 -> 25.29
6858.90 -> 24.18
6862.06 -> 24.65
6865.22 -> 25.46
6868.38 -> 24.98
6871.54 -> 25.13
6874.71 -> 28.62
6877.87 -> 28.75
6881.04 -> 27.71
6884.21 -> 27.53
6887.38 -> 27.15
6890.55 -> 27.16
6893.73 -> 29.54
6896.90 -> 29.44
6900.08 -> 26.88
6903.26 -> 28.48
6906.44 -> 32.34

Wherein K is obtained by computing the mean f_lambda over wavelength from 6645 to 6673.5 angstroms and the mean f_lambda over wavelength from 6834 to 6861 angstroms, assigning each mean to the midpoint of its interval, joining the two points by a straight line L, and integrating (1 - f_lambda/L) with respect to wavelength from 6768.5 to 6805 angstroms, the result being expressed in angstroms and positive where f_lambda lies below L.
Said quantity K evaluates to 2.5 angstroms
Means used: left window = 29.4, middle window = 25.2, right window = 26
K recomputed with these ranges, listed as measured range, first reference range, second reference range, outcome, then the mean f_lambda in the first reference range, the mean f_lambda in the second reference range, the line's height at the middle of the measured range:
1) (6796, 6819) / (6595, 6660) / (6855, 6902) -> 2.77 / 34.3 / 26.9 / 29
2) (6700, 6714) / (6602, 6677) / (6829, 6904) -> 1.51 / 32.9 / 26.8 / 31.1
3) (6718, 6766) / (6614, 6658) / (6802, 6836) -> 7.84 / 32.7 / 26.1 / 28.9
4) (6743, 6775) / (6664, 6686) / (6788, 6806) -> 0.45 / 28.6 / 24.5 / 25.8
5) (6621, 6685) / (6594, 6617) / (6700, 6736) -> 4.65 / 38.8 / 24.8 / 32.9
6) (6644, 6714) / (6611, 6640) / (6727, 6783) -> 6.68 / 34.8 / 25.4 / 30.9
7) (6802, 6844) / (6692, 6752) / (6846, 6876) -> -1.35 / 24.9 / 25.5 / 25.4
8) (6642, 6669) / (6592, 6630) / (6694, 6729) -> 1.92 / 37.2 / 25.1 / 31.9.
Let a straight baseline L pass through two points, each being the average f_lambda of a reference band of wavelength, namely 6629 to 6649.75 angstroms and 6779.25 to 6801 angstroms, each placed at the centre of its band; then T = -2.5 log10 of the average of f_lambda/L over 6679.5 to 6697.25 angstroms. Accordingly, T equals 0.22 mag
